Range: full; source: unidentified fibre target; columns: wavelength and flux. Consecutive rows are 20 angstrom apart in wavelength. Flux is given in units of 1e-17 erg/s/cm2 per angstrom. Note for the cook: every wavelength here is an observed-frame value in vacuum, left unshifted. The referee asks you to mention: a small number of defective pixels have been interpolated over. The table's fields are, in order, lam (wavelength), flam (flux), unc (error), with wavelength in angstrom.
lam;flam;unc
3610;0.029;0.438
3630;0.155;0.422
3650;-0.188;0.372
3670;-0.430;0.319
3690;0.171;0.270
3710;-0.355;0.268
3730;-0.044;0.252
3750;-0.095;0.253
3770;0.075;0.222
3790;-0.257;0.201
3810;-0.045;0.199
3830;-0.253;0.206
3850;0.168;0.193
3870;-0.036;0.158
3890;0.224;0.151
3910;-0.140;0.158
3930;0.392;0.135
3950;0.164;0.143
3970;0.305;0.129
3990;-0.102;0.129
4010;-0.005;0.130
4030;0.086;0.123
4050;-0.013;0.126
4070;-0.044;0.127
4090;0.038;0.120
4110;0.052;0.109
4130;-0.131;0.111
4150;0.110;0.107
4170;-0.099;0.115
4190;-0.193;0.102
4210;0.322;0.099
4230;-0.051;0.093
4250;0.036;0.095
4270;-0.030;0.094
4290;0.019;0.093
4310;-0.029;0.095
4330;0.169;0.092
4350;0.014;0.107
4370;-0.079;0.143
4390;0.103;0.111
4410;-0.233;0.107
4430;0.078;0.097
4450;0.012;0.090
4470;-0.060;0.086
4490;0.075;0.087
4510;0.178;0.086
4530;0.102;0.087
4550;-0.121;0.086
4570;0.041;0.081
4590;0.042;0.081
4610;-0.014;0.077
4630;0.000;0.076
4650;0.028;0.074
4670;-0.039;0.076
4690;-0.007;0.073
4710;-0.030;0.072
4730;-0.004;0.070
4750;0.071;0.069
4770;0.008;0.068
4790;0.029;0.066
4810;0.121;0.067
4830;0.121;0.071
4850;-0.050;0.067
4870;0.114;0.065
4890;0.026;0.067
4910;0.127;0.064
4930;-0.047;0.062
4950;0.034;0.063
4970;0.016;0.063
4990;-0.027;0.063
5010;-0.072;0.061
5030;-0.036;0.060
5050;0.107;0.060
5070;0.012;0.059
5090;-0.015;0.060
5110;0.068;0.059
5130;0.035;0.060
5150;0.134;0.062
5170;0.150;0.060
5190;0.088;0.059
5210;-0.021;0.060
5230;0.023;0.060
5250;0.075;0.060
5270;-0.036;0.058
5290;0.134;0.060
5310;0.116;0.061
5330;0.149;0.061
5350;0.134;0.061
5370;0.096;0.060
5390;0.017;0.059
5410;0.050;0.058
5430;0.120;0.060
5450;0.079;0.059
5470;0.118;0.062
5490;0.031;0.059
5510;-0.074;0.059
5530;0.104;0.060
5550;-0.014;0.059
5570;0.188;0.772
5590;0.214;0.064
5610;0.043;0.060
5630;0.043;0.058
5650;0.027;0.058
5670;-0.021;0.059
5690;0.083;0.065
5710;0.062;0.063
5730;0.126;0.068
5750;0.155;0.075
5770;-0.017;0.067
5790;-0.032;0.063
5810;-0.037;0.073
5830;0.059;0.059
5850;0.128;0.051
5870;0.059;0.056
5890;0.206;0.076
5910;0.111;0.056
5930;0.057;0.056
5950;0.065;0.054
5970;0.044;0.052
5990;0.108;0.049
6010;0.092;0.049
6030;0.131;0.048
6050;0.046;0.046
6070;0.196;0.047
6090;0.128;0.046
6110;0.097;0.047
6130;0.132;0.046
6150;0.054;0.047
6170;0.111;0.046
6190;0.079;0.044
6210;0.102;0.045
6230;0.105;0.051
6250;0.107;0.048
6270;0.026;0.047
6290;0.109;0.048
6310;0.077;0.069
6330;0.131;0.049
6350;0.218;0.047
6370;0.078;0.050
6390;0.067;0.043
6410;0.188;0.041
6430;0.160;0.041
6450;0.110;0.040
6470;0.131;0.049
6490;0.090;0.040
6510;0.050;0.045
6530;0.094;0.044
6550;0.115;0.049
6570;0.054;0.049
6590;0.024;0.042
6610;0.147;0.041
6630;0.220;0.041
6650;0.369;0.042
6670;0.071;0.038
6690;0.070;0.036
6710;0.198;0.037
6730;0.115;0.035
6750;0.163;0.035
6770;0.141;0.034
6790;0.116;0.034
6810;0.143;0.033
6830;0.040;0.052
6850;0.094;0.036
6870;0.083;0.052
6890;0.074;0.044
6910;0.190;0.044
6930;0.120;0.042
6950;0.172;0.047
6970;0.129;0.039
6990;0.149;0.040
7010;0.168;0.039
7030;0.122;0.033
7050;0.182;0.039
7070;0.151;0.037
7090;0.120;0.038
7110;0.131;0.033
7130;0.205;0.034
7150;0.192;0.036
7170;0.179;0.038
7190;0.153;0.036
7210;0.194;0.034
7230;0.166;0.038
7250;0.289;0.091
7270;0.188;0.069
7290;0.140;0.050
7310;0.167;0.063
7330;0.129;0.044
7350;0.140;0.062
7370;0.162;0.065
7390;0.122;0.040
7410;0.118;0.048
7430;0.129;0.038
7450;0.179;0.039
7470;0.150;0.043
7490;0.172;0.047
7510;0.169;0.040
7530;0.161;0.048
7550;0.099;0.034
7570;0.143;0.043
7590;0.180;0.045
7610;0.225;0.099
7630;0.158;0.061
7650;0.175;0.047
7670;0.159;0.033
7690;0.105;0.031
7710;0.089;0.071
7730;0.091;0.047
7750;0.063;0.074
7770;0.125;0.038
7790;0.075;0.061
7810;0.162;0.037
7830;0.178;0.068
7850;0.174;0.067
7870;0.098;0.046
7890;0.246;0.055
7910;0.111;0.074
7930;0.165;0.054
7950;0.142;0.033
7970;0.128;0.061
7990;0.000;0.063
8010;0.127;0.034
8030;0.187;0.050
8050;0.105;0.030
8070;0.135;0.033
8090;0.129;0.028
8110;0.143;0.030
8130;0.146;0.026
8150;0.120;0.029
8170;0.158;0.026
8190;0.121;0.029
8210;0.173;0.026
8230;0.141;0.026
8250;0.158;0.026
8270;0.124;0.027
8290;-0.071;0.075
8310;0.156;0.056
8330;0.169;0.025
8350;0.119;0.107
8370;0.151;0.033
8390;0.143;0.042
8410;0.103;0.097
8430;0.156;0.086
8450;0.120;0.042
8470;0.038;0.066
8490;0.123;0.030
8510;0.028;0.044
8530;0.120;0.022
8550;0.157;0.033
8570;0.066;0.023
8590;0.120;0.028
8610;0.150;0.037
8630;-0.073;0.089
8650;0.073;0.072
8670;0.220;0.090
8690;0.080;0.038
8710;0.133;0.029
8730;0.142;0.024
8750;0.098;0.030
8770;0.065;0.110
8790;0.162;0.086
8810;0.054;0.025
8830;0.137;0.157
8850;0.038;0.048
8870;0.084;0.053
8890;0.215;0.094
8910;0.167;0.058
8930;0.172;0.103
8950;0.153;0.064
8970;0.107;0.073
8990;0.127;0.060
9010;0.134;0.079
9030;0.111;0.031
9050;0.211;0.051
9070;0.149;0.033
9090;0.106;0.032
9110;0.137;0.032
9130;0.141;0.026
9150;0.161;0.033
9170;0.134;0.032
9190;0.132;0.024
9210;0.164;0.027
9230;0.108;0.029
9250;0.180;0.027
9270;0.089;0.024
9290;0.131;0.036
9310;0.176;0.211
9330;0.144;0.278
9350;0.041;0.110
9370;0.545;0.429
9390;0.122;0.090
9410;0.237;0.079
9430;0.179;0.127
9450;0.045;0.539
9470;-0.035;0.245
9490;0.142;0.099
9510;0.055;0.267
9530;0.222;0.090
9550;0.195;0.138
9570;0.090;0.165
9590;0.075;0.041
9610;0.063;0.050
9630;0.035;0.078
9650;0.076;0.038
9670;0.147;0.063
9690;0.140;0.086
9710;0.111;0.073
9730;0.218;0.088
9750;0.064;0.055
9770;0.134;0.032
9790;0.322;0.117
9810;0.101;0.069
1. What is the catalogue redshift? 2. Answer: 0.78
